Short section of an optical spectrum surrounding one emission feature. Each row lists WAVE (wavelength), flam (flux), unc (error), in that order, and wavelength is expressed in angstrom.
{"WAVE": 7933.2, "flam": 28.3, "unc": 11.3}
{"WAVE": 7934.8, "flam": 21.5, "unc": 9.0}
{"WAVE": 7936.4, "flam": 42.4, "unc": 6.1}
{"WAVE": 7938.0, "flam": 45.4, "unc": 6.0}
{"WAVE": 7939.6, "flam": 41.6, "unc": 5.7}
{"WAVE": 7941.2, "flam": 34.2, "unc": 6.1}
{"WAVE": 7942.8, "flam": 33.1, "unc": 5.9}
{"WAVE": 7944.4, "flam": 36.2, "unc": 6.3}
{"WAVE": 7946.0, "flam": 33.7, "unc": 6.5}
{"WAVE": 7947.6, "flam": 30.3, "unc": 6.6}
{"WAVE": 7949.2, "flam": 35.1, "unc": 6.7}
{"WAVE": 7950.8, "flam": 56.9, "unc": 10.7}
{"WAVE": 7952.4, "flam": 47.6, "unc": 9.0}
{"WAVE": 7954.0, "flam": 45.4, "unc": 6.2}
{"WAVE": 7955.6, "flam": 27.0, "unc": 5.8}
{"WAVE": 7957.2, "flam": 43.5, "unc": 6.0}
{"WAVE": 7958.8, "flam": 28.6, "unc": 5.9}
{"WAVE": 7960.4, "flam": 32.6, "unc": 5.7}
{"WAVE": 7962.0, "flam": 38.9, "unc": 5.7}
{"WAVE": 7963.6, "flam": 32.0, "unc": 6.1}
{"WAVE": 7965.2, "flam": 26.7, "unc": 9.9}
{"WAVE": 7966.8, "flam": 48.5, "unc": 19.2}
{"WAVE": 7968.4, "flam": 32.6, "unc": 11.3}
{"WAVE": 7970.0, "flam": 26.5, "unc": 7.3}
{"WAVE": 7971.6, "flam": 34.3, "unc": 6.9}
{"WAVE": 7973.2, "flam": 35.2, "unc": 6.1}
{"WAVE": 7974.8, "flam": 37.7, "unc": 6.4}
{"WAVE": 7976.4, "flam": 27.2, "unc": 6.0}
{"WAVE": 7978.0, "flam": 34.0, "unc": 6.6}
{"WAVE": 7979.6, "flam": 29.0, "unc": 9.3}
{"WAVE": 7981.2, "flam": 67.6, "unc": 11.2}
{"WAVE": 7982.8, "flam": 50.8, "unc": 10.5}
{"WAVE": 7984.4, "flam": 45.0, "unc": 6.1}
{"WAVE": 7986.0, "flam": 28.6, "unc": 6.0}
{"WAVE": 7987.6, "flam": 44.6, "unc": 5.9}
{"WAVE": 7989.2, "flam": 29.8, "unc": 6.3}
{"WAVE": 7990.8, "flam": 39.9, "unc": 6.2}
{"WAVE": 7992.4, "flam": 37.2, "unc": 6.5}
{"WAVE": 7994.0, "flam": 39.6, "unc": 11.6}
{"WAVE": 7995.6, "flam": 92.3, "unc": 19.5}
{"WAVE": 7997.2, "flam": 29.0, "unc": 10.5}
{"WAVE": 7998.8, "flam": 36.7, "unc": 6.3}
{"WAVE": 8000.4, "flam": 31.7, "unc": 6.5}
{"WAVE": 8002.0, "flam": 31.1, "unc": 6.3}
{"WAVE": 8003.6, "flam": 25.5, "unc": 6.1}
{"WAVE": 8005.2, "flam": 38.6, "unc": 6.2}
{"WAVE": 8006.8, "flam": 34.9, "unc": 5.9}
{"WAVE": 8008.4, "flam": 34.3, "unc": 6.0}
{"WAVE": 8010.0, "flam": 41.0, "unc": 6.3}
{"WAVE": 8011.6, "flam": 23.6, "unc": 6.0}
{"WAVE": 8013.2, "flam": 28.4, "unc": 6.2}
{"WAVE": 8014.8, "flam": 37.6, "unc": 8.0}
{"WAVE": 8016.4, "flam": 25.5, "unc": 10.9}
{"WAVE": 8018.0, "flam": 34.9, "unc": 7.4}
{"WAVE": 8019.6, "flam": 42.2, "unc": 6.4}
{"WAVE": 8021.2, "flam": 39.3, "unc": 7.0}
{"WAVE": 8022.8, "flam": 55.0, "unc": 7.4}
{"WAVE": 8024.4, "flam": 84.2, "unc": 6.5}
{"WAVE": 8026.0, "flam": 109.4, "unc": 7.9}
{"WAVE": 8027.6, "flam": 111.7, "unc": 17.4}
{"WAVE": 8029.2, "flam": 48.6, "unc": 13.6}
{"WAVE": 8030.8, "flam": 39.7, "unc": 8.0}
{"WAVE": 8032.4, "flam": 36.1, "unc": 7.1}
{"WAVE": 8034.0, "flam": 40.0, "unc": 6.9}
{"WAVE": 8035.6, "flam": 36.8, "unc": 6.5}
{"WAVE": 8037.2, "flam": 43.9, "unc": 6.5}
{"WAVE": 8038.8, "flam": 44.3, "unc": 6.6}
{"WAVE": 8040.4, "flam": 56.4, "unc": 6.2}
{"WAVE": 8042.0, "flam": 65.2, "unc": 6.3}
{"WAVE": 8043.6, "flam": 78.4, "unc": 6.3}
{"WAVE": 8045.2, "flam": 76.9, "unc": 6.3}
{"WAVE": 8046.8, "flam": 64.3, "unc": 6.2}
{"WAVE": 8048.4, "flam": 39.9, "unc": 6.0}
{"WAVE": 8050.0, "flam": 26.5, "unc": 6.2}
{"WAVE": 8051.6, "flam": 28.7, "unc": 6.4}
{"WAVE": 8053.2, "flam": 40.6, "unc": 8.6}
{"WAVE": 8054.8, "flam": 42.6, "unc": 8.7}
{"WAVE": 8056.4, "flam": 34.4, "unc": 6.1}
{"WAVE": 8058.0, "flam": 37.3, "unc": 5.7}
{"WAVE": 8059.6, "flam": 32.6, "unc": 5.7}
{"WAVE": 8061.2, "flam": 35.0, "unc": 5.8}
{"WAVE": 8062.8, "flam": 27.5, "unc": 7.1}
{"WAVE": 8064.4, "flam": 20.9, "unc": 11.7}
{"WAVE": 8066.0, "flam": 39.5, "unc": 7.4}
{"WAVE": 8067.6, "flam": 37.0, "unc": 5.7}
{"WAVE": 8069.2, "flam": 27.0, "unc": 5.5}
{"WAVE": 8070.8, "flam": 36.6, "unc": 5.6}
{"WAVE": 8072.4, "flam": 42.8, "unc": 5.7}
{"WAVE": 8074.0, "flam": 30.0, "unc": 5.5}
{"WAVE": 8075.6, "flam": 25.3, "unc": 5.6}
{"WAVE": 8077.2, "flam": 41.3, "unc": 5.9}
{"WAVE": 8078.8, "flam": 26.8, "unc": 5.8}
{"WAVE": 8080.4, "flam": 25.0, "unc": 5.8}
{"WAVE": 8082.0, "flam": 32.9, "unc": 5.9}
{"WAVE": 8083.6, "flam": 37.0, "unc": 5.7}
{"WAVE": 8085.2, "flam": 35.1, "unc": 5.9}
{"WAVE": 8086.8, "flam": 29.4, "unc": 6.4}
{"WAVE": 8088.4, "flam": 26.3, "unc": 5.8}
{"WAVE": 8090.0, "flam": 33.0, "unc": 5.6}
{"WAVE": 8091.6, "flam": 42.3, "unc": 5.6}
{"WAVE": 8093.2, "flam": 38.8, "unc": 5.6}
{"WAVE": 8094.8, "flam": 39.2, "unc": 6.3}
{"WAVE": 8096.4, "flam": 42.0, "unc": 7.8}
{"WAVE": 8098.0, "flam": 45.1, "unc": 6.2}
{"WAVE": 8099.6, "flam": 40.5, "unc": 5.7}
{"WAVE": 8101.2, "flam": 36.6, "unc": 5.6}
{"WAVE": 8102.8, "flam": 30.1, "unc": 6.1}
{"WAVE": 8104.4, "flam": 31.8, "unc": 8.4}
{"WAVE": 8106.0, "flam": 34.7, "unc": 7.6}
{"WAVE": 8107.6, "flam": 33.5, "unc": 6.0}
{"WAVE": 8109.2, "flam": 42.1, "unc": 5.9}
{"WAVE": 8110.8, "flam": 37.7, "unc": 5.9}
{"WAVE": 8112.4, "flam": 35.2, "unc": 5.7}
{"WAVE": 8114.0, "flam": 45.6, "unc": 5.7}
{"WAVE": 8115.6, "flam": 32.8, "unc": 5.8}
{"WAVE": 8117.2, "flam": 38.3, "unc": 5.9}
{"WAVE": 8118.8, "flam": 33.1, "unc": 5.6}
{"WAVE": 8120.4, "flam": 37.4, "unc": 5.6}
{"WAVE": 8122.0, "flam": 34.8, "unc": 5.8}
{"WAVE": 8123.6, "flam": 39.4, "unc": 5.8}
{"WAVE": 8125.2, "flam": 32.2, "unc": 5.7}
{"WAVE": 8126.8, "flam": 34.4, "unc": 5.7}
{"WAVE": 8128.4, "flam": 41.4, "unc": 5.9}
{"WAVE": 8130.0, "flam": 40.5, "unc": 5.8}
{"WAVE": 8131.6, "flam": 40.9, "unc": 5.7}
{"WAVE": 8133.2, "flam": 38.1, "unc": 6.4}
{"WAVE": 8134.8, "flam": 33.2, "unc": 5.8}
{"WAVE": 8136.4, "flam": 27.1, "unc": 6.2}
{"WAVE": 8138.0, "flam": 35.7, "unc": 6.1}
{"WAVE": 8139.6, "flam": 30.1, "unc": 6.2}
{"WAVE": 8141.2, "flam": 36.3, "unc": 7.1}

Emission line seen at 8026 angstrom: [S II] 6716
